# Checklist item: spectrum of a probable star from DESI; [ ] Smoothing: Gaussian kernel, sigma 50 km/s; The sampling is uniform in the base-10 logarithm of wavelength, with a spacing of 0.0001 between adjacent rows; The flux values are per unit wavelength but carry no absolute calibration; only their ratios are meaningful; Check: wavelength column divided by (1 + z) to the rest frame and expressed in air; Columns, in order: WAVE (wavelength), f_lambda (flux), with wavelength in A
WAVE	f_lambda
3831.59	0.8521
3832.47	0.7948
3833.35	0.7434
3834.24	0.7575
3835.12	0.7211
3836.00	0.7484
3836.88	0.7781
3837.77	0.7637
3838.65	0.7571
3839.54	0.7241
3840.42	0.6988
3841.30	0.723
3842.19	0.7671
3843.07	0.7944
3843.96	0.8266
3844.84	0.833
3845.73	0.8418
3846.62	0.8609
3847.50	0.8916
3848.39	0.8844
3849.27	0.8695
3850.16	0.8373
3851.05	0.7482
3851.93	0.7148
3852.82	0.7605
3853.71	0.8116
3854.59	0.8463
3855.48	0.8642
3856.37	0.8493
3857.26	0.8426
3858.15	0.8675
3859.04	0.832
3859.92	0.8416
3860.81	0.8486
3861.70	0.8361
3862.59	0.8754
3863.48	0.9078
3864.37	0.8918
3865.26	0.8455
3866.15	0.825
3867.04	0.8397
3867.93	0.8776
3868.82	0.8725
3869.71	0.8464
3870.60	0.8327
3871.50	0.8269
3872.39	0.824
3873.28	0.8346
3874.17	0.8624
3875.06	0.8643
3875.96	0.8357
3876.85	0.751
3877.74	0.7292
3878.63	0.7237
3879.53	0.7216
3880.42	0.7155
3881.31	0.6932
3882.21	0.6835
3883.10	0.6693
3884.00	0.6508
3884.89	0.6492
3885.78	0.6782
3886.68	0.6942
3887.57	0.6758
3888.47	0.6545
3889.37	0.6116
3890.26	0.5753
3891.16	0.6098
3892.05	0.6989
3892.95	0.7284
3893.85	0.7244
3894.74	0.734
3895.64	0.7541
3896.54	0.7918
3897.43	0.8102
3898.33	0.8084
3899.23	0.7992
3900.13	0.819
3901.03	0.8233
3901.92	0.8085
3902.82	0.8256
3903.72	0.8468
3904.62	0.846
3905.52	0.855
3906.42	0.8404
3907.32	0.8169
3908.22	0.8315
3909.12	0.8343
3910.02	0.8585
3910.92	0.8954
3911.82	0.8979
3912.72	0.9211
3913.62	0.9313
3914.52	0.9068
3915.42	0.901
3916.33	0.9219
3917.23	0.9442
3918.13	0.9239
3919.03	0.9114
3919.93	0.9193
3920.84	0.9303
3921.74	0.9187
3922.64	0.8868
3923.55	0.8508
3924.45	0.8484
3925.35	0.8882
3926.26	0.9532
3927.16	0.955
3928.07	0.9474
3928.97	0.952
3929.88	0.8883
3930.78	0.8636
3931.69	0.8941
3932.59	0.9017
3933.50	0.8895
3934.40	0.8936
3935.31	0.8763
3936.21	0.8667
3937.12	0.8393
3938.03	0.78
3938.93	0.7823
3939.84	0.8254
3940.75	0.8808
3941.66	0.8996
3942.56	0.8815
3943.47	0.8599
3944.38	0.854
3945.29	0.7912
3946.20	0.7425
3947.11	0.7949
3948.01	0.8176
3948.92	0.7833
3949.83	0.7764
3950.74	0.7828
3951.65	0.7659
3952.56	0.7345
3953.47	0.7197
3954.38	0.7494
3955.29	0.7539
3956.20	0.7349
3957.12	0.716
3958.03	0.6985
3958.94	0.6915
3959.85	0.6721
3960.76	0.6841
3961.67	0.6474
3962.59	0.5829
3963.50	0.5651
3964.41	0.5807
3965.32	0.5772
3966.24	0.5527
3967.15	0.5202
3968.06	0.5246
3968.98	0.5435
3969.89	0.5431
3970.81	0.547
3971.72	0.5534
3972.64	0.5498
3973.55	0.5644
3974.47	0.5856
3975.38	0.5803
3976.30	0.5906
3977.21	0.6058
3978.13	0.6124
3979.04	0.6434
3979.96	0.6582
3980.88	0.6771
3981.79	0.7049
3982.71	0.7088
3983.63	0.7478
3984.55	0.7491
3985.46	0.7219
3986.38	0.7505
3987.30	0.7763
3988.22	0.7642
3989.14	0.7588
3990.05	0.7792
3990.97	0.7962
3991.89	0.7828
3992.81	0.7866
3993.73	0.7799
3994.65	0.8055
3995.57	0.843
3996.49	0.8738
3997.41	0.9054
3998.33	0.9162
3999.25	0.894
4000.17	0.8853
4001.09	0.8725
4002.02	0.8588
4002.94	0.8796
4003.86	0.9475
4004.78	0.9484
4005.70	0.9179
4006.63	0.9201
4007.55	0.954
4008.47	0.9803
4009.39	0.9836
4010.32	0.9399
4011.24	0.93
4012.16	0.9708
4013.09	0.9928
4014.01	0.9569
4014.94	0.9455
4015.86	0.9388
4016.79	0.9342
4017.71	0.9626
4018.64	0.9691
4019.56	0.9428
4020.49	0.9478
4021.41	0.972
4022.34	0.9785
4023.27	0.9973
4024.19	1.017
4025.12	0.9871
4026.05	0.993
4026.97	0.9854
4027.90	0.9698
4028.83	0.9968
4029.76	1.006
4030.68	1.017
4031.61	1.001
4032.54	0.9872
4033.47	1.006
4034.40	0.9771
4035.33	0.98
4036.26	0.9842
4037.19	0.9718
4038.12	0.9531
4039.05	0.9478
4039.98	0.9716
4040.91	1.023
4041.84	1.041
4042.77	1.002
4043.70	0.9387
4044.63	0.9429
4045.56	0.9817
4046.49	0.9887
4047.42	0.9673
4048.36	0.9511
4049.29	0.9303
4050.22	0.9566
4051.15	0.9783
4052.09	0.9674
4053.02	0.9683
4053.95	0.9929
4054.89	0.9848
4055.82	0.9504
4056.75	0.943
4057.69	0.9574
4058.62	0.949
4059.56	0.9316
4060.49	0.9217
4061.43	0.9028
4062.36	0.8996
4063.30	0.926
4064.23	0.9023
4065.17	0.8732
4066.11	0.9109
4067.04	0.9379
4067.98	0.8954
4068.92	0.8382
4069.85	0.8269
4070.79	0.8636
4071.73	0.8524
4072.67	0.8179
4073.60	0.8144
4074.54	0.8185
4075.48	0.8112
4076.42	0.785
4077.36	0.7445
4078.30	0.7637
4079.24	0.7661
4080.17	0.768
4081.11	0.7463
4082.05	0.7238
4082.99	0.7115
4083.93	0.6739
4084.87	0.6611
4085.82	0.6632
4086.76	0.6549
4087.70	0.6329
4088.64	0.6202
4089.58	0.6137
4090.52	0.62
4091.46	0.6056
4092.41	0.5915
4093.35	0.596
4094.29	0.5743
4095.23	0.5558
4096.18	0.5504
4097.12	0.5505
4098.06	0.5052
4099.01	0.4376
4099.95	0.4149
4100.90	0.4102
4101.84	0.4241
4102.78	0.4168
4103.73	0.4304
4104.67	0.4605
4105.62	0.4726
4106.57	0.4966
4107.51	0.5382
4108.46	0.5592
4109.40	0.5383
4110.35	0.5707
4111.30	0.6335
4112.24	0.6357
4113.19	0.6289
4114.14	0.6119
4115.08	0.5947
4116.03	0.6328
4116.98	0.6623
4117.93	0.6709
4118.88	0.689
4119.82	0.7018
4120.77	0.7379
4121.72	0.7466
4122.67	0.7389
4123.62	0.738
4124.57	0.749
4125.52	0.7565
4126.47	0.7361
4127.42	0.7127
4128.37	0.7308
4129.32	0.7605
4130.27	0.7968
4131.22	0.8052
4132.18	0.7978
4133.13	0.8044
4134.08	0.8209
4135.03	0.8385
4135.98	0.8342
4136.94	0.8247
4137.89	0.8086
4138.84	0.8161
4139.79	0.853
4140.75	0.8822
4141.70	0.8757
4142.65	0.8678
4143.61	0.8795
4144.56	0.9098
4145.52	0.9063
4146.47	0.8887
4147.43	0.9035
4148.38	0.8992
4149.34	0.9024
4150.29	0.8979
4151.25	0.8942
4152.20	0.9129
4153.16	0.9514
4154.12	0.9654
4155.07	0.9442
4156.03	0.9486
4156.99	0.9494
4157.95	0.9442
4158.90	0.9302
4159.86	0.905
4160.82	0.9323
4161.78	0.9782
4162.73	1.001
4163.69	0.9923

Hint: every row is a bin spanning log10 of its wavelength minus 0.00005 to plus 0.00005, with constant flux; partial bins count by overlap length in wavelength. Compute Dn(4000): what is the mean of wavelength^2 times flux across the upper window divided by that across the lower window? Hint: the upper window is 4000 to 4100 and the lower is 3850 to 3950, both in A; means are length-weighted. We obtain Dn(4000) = 1.1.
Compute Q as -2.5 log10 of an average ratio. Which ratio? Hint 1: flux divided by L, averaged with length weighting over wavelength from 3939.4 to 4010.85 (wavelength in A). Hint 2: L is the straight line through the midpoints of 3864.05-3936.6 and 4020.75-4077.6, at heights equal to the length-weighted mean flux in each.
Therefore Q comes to 0.18 mag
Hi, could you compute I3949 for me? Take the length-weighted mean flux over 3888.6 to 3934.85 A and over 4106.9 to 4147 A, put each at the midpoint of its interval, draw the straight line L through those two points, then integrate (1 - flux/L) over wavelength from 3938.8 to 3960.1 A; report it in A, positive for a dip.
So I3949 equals 1.23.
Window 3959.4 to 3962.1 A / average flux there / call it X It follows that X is 0.669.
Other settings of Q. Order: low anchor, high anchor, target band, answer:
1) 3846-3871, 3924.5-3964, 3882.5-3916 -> 0.06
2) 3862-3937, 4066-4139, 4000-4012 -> -0.23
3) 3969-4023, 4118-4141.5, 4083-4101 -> 0.33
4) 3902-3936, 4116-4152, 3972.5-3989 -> 0.28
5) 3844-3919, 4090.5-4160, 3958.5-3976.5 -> 0.31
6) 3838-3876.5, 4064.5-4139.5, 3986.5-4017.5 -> -0.19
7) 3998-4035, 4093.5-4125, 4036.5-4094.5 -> -0.12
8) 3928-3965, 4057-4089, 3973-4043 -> -0.10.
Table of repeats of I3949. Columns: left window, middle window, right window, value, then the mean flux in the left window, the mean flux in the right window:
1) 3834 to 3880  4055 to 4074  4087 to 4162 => -3.94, 0.814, 0.723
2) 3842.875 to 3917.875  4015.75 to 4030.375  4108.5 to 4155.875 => -3.37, 0.805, 0.784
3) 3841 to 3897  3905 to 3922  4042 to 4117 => -2.57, 0.784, 0.743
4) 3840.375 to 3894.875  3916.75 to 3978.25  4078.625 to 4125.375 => -3.01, 0.783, 0.608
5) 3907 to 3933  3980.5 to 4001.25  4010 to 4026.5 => 3.36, 0.9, 0.965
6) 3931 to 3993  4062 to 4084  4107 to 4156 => -1.87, 0.72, 0.777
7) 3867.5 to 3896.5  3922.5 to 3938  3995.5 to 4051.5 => -1.48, 0.738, 0.959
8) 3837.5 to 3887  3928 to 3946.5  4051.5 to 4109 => -2.10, 0.8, 0.724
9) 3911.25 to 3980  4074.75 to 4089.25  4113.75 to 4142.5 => 0.88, 0.77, 0.76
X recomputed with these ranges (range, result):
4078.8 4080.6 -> 0.771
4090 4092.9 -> 0.605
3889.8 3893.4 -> 0.653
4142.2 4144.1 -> 0.873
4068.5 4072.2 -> 0.845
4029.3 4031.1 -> 1.02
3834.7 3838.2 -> 0.753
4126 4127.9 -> 0.725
